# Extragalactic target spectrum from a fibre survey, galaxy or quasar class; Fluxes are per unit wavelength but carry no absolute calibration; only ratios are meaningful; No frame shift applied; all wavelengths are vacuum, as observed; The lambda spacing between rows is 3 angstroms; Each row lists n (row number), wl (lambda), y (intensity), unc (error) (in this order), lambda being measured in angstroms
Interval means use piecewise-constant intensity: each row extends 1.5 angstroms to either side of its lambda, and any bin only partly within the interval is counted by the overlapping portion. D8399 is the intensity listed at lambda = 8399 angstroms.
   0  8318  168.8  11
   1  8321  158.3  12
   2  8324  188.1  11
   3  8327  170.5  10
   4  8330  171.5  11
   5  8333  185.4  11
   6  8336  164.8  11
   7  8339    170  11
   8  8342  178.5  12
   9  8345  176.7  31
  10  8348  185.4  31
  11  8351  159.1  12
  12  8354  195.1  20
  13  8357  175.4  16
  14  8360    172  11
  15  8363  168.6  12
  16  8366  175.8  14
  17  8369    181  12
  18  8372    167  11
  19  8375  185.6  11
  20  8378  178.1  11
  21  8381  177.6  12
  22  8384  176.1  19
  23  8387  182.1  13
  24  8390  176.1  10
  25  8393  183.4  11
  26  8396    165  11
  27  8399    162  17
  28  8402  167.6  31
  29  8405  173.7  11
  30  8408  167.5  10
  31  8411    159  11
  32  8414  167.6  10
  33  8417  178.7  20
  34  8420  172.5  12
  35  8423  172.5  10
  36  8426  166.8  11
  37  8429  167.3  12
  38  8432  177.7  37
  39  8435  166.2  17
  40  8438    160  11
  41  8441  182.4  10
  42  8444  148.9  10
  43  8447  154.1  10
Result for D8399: 162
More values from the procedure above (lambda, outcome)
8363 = 168.6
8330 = 171.5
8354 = 195.1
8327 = 170.5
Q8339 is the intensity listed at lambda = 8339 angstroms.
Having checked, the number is 170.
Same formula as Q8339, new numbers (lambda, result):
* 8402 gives 167.6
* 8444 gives 148.9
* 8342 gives 178.5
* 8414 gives 167.6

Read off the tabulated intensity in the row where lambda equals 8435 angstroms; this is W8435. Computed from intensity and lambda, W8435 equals 166.2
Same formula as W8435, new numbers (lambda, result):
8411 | 159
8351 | 159.1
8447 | 154.1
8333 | 185.4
